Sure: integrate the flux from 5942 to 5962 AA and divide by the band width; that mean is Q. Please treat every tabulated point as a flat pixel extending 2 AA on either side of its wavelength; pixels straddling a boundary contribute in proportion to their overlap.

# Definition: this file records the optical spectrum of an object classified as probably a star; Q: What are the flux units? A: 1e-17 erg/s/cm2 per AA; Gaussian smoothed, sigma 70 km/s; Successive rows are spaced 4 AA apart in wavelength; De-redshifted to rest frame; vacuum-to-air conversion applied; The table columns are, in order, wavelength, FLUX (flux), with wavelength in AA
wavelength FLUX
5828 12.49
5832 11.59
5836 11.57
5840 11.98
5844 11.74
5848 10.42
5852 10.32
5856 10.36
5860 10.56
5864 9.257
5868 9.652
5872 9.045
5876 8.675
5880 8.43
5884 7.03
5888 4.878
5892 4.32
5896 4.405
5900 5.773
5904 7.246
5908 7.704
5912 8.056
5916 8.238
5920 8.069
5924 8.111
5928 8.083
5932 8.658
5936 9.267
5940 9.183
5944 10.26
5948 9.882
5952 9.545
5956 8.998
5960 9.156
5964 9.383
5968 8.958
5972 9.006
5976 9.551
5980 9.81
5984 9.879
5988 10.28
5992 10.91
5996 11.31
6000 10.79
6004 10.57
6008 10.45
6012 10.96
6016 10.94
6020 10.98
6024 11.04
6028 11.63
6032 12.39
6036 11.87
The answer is 9.57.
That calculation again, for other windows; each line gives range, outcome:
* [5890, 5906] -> 5.44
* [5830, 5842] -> 11.7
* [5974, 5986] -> 9.75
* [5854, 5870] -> 9.96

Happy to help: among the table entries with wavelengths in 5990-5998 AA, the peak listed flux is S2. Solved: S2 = 11.31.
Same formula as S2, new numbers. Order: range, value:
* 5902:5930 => 8.238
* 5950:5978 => 9.551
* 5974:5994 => 10.91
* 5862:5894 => 9.652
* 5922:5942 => 9.267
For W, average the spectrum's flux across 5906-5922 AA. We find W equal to 8.02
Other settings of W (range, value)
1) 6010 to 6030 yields 11.1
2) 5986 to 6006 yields 10.8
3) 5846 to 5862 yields 10.4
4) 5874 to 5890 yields 7.25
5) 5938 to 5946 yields 9.72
